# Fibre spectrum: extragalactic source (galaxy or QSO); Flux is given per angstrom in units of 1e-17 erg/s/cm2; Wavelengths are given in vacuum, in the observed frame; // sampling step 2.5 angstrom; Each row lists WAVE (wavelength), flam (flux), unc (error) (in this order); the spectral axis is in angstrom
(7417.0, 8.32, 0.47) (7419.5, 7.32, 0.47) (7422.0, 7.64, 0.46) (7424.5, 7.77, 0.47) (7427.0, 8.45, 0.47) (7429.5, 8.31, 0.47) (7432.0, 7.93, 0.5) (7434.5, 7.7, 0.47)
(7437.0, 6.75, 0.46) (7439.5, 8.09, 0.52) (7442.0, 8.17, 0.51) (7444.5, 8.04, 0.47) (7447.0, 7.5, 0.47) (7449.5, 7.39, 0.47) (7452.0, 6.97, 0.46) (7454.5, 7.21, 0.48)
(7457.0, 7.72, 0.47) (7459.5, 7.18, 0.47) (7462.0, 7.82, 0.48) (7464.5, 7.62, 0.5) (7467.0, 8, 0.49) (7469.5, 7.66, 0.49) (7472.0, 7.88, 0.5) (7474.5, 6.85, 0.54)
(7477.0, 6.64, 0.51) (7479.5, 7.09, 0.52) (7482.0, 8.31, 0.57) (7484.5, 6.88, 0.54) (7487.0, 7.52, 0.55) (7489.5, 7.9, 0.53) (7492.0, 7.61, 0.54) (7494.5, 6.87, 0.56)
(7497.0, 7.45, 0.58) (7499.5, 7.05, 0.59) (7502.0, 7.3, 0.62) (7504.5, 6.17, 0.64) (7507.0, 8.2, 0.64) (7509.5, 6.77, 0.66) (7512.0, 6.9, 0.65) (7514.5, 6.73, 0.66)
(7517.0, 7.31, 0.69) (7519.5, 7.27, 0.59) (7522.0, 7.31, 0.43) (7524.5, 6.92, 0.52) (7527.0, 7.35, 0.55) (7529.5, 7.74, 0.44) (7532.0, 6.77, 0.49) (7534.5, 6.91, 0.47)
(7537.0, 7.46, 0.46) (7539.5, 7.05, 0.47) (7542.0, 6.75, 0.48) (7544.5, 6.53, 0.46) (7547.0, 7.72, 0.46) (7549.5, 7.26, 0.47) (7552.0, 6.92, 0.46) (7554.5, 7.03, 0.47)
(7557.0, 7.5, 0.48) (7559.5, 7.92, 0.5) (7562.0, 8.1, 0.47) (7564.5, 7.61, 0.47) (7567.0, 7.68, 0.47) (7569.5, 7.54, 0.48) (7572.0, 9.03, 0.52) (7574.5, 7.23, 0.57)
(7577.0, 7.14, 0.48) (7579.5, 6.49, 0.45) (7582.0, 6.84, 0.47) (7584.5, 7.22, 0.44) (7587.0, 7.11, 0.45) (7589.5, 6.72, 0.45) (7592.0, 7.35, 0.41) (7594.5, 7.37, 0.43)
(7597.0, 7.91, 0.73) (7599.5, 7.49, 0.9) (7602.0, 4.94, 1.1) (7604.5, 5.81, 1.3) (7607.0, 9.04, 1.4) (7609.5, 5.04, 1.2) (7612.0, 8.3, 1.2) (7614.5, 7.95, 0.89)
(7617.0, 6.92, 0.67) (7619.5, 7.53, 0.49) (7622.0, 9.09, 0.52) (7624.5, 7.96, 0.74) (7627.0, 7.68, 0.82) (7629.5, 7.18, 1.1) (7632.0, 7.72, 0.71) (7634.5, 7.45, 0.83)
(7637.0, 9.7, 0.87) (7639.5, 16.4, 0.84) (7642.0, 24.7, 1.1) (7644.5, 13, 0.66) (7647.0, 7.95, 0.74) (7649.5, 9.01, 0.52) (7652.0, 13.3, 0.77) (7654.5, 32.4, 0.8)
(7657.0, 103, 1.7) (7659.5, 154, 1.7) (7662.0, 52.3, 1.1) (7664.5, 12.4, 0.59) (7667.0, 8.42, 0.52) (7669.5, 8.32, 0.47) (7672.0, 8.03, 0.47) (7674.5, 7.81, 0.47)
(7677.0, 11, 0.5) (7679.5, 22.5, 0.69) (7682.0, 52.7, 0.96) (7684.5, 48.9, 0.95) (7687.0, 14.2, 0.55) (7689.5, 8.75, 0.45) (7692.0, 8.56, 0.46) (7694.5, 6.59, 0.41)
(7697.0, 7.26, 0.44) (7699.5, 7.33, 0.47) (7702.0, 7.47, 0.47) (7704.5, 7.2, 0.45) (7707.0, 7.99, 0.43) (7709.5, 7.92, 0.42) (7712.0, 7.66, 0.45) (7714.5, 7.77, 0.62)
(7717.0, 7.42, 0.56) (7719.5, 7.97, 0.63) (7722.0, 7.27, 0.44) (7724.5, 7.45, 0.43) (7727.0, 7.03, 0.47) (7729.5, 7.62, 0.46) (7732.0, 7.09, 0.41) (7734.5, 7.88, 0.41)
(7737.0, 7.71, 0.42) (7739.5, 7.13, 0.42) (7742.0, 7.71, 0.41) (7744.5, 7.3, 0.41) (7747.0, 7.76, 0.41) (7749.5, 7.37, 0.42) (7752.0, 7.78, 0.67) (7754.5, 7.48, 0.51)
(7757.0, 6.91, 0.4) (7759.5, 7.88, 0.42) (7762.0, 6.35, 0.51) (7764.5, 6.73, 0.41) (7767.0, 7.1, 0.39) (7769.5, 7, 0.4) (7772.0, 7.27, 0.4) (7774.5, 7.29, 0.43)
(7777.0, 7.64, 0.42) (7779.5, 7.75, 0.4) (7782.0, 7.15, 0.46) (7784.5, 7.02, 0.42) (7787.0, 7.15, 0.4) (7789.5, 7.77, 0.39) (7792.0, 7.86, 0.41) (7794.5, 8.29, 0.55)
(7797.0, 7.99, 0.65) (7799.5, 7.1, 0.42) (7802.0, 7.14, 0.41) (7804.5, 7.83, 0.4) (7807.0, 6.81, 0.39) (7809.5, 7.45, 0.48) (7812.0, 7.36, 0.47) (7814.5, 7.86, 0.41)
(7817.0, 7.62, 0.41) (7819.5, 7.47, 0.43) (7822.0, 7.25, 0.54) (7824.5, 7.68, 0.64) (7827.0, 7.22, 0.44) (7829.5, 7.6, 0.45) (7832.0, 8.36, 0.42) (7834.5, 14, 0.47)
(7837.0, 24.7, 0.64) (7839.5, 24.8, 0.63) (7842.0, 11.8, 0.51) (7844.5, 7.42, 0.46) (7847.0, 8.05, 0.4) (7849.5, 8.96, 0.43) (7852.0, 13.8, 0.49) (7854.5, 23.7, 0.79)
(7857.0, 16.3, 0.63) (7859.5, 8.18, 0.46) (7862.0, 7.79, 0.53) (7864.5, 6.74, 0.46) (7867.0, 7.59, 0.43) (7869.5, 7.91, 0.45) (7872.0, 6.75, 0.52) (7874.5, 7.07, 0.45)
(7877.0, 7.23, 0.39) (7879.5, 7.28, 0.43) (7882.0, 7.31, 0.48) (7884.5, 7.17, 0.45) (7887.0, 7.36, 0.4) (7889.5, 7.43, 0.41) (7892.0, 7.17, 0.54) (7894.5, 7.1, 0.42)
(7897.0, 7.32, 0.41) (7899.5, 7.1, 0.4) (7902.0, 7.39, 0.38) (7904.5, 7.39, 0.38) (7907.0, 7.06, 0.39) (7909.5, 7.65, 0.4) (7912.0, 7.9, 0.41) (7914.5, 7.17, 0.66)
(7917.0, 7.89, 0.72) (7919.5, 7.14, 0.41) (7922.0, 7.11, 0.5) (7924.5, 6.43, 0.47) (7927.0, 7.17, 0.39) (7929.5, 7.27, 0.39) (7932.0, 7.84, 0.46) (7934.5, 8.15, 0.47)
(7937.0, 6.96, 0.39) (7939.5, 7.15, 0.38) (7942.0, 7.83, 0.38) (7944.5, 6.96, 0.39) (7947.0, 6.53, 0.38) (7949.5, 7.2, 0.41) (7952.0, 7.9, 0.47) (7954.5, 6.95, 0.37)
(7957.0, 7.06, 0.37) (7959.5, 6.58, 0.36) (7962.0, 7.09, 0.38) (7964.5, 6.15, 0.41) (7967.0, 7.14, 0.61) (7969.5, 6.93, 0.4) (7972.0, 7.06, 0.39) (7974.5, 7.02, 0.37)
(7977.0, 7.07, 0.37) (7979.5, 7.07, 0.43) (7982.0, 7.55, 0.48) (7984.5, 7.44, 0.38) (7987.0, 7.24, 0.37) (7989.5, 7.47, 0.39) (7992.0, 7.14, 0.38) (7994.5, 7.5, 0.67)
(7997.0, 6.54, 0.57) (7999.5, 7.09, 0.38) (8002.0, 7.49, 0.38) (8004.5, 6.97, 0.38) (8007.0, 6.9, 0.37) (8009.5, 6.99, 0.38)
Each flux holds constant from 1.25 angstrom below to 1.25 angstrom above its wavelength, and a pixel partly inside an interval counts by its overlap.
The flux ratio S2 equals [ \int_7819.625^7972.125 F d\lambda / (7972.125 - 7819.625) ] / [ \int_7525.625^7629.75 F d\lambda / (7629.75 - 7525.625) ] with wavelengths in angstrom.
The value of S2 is 1.2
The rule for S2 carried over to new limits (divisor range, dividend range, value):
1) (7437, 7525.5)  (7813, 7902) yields 1.31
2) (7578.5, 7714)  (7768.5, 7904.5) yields 0.55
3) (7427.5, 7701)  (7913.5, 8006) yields 0.61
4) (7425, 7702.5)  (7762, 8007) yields 0.70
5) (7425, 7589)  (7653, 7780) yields 2.16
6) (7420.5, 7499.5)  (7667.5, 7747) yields 1.47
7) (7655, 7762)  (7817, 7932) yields 0.53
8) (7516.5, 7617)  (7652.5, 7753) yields 2.53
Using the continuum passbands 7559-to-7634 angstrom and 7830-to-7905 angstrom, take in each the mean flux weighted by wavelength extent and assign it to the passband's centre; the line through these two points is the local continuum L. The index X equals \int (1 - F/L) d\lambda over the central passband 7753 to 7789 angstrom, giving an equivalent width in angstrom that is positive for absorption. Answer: 7.5 angstrom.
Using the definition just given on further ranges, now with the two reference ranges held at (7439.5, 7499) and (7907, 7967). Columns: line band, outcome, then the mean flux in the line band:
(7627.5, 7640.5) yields -3.6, 9.45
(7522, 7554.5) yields 1.5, 7.12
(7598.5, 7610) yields 1.4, 6.53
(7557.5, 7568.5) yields -0.5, 7.8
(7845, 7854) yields -4.8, 11.2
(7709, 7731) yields -0.6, 7.55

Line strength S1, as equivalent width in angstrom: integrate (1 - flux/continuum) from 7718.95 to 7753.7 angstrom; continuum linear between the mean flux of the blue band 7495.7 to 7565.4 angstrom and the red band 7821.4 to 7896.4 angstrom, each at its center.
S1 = 5.8 angstrom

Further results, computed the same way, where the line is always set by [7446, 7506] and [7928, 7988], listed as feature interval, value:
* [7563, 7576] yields -0.9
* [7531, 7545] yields 0.8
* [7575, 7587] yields 0.6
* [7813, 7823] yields -0.5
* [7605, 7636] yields -1.4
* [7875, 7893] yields -0.2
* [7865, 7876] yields -0.1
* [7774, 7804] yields -1.2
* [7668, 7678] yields -2.0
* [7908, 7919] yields -0.6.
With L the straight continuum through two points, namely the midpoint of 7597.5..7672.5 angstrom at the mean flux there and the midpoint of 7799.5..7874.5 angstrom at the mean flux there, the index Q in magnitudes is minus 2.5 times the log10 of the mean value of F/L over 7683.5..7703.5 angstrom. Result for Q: 0.28 mag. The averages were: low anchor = 19.4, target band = 13.1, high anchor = 10.1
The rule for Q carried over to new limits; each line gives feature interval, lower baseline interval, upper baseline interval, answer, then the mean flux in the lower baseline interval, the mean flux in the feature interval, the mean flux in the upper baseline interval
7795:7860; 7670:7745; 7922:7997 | -0.144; 11.3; 10.6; 7.16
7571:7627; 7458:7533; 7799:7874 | 0.121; 7.31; 7.3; 10.1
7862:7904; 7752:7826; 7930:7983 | -0.001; 7.39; 7.26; 7.15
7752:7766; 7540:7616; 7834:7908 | 0.243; 7.25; 7.13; 9.96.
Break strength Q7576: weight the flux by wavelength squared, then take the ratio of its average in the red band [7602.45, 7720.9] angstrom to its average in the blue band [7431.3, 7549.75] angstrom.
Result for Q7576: 2.50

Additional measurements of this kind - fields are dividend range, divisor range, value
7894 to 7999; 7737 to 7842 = 0.88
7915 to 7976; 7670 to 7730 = 0.62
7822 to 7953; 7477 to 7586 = 1.34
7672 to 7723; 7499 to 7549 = 1.93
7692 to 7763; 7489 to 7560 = 1.10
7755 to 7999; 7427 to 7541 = 1.22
